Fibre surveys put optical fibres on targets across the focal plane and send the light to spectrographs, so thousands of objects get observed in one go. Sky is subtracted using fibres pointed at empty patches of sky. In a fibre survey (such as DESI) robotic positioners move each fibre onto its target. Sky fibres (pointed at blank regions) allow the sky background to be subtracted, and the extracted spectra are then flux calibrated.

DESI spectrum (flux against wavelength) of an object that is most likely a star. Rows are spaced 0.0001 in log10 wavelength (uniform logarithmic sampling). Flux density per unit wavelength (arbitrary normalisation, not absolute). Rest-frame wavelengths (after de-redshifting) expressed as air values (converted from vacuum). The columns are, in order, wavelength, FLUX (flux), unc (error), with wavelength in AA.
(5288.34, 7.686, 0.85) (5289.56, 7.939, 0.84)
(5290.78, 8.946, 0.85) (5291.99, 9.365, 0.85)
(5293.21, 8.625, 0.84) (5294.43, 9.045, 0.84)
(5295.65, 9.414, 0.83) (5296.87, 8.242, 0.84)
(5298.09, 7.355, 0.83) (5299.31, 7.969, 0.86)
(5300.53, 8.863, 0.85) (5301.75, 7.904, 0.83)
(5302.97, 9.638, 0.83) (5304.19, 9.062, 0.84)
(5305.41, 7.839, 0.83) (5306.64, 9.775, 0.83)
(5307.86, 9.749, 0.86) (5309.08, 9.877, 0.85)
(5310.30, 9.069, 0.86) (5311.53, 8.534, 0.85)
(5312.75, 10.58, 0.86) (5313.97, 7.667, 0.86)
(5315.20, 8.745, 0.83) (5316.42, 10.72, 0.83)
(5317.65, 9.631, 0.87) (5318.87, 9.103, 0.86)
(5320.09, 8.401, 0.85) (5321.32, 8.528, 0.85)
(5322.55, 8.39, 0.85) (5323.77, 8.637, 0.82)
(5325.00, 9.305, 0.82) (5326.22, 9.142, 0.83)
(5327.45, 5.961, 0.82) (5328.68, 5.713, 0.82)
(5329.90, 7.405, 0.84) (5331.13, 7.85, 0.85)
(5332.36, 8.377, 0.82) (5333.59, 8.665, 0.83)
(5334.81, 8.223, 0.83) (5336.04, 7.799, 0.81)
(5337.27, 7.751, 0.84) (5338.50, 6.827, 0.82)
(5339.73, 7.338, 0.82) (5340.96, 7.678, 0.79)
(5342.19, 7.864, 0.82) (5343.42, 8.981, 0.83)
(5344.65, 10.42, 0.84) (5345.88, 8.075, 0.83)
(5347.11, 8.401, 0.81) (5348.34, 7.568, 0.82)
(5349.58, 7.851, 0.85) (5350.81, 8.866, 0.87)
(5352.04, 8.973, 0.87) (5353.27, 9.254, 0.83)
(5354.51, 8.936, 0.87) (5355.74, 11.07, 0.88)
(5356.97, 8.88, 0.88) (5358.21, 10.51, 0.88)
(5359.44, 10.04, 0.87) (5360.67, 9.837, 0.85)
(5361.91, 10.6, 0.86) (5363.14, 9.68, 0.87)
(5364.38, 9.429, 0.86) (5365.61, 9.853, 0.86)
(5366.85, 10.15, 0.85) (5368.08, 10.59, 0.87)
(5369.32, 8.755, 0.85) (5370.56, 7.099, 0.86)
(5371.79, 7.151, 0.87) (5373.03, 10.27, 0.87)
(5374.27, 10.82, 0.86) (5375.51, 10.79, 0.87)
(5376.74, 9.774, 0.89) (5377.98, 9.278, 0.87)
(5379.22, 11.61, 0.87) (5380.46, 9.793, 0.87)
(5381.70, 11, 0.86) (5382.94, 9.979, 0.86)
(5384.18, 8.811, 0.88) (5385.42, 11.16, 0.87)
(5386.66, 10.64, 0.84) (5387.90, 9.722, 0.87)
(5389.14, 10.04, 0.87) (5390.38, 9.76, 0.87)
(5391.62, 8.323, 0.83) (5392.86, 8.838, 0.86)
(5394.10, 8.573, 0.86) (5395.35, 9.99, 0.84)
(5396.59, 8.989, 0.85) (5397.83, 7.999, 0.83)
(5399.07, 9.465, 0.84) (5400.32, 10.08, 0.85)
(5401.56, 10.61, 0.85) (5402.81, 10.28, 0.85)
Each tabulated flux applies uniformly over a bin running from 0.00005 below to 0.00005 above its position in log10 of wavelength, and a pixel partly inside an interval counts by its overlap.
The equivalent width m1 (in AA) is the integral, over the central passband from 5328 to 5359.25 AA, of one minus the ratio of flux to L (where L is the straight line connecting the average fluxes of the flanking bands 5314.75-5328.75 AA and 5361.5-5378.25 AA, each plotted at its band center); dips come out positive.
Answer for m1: 2.4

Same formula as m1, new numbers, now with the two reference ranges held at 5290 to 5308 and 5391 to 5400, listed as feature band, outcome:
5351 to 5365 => -1.4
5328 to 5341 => 1.8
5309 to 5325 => -0.5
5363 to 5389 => -2.8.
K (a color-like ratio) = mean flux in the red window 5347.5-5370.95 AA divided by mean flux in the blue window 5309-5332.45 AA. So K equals 1.10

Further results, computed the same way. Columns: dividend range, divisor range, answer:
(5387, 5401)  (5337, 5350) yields 1.15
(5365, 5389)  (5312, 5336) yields 1.16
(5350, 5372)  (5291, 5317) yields 1.06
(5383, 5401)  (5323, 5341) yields 1.22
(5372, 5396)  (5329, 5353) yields 1.22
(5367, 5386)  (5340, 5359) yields 1.10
